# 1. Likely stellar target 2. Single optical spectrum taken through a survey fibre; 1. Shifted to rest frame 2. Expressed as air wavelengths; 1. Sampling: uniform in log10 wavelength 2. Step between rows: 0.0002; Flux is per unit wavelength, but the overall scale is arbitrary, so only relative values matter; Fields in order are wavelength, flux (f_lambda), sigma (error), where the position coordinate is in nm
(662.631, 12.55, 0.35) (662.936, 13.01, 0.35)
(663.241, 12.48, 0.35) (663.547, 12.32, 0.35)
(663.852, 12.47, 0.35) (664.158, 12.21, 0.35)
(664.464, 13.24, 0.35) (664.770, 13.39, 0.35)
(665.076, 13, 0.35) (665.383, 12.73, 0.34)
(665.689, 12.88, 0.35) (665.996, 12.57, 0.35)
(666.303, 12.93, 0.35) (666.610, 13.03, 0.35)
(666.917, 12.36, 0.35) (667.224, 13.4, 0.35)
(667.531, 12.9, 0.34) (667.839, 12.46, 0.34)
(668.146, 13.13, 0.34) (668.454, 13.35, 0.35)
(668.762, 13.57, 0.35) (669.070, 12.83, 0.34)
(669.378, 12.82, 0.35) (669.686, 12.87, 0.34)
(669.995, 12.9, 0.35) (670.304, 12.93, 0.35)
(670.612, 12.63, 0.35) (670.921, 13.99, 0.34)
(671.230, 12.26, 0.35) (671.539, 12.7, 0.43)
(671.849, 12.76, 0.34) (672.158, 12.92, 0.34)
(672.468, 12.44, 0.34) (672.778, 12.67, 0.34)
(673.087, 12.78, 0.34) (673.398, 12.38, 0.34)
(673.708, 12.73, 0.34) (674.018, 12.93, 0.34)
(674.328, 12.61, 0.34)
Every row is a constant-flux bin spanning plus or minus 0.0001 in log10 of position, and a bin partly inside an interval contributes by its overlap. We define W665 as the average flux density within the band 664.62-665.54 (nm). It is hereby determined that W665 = 13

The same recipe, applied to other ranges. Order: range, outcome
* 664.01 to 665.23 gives 13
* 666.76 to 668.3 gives 12.9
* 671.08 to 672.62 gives 12.6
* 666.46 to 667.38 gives 12.9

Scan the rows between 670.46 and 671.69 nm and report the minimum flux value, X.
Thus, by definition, 12.26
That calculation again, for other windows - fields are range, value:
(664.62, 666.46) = 12.57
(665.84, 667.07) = 12.36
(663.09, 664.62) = 12.21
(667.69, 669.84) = 12.46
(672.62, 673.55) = 12.38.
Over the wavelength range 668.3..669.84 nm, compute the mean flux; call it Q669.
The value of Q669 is 13.1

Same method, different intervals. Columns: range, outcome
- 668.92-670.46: 12.9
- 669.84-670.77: 12.8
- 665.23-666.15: 12.7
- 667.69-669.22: 13.1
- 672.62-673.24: 12.7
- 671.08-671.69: 12.5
